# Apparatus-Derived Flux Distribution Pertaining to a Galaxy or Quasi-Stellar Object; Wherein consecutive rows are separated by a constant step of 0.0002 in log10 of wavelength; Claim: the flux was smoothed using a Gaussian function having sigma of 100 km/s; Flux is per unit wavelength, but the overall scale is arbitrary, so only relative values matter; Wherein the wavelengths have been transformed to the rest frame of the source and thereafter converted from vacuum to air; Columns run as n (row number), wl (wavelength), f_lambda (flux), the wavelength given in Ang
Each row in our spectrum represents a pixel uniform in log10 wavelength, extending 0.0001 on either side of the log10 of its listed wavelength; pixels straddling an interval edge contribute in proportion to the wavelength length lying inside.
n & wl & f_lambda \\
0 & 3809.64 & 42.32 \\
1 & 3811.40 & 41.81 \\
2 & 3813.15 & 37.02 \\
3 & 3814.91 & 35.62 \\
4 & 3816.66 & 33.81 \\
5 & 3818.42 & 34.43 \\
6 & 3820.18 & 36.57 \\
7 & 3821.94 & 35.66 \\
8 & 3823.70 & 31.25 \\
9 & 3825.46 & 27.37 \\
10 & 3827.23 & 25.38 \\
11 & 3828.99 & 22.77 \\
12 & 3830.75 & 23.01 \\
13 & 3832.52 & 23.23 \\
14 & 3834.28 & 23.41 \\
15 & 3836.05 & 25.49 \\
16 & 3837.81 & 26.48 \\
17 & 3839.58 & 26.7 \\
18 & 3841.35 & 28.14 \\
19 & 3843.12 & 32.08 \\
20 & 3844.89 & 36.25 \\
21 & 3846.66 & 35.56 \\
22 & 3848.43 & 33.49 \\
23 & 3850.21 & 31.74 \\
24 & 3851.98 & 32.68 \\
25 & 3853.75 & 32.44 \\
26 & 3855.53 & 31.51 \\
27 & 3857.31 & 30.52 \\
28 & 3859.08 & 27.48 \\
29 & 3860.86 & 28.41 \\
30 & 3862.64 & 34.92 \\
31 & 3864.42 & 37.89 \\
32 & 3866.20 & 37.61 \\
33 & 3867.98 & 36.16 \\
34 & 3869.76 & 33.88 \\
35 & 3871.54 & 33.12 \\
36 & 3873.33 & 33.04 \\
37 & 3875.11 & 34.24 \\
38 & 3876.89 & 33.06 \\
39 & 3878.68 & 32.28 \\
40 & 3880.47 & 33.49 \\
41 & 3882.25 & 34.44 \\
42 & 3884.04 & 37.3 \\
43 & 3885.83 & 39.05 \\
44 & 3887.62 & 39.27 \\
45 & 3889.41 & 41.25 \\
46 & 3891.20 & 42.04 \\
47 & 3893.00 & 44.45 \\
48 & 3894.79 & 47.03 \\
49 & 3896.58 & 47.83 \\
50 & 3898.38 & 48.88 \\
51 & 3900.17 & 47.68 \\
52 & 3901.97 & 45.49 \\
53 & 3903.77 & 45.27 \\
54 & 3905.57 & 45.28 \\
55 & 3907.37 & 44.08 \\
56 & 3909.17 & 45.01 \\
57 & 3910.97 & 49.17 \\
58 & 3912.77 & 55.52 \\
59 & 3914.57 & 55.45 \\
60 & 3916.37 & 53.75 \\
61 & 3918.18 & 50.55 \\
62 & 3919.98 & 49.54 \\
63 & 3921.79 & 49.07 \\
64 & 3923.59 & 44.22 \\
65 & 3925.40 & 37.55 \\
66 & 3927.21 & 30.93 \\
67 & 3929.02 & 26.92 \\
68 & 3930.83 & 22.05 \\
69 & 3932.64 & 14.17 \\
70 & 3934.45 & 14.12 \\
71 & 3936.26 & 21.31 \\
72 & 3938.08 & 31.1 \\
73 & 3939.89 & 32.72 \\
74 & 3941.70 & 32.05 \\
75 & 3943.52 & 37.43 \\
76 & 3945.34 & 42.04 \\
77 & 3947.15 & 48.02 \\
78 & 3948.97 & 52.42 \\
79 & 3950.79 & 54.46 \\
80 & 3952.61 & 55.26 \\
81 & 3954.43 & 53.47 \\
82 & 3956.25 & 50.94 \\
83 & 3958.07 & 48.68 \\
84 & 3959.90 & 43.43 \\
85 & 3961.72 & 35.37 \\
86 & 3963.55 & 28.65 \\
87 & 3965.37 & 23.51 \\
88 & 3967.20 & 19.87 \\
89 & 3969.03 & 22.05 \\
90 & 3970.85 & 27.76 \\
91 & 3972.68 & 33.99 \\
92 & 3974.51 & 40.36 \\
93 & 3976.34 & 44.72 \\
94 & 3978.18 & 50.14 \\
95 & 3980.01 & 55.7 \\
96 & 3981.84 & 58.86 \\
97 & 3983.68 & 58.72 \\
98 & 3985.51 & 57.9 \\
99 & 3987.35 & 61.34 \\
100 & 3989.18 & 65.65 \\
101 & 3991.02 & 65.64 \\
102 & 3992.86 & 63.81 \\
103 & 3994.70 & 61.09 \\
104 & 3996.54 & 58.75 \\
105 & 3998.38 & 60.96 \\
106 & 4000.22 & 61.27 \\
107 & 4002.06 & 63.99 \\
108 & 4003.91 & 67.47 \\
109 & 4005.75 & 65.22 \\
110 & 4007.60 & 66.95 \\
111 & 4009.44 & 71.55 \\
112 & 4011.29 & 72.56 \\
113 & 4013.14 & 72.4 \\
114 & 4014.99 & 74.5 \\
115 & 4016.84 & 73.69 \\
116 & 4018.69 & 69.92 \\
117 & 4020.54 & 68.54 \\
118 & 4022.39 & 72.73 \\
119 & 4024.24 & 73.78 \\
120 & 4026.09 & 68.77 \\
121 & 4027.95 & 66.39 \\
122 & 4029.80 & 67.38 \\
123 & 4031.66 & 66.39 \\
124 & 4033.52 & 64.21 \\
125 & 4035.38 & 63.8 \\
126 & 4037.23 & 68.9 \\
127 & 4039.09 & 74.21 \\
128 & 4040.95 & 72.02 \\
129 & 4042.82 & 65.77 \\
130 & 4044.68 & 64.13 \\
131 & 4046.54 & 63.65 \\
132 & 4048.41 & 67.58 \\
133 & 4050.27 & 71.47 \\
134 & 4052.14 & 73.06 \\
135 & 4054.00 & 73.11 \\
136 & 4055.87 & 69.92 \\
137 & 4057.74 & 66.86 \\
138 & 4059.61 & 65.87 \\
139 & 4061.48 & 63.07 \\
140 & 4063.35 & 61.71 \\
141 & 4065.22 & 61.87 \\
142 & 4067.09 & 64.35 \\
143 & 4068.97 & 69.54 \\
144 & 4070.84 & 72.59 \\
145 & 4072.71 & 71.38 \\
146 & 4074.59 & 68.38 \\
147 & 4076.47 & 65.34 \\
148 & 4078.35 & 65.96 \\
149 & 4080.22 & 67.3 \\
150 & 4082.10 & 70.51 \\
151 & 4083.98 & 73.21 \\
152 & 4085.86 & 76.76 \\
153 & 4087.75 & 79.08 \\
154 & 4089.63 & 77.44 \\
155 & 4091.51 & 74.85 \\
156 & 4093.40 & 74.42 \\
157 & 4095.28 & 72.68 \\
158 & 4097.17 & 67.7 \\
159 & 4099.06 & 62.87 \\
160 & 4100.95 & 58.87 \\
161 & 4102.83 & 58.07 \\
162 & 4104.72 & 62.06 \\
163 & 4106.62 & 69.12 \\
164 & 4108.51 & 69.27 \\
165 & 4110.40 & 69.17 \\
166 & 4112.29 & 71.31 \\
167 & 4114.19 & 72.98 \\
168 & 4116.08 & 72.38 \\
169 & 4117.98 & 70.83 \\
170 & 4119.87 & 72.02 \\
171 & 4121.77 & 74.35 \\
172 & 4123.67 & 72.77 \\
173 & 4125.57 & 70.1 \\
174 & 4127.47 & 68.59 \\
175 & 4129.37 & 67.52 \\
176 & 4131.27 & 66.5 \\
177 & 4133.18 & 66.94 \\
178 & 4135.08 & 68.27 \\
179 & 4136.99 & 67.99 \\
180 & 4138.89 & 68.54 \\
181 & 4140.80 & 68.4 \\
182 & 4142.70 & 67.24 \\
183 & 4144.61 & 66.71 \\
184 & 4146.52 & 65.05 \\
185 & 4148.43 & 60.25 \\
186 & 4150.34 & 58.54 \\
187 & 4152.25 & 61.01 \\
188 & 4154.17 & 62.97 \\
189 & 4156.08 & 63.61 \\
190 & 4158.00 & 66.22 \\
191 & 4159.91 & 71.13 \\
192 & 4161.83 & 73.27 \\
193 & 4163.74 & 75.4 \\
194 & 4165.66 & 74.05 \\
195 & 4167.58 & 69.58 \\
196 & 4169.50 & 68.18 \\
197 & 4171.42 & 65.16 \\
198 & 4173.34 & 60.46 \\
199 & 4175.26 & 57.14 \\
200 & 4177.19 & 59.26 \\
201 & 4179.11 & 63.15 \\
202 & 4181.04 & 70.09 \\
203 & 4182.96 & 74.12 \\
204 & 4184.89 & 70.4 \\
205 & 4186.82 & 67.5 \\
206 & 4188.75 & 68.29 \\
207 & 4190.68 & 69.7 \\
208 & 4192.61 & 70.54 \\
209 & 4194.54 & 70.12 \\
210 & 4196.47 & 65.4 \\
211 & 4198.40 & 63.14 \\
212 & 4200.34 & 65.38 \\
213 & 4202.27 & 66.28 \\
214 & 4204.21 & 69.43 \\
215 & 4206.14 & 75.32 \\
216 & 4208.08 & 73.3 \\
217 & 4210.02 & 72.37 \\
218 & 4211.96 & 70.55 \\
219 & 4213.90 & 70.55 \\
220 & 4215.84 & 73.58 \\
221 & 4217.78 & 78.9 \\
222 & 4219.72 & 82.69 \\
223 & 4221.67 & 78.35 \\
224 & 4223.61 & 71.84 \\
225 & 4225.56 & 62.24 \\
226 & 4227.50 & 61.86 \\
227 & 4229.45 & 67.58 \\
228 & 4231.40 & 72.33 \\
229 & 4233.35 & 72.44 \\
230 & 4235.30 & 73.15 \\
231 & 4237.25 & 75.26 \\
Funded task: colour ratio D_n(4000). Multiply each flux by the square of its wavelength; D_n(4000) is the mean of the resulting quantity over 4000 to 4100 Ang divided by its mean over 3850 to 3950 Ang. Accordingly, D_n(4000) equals 1.9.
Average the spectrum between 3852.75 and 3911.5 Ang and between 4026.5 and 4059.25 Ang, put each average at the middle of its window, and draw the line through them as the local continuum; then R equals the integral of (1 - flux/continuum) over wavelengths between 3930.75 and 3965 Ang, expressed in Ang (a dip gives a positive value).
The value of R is 8.7 Ang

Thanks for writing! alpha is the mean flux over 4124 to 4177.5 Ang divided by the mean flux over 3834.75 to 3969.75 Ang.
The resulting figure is 1.77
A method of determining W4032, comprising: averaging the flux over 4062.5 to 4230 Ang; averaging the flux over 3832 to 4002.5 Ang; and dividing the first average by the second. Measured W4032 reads 1.7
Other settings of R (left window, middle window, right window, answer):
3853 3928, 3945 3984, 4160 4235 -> 3.8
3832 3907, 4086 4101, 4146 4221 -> -3.3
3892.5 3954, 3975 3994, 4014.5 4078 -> -1.0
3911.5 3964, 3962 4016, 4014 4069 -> 0.9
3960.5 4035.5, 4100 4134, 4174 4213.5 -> -2.4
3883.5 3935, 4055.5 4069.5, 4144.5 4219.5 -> -2.1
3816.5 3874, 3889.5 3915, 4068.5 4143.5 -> -4.9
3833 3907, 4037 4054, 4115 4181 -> -4.1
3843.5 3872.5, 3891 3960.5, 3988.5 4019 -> 8.2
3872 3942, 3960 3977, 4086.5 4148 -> 6.0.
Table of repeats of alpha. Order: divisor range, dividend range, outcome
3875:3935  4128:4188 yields 1.63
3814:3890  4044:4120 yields 2.14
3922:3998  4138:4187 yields 1.57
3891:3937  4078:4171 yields 1.66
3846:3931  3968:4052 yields 1.59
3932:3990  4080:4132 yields 1.70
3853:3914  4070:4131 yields 1.78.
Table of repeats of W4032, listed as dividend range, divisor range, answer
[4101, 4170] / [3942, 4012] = 1.33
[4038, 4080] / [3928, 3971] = 1.94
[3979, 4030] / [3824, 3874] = 2.17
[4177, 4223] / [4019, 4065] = 1.04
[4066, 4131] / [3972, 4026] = 1.11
